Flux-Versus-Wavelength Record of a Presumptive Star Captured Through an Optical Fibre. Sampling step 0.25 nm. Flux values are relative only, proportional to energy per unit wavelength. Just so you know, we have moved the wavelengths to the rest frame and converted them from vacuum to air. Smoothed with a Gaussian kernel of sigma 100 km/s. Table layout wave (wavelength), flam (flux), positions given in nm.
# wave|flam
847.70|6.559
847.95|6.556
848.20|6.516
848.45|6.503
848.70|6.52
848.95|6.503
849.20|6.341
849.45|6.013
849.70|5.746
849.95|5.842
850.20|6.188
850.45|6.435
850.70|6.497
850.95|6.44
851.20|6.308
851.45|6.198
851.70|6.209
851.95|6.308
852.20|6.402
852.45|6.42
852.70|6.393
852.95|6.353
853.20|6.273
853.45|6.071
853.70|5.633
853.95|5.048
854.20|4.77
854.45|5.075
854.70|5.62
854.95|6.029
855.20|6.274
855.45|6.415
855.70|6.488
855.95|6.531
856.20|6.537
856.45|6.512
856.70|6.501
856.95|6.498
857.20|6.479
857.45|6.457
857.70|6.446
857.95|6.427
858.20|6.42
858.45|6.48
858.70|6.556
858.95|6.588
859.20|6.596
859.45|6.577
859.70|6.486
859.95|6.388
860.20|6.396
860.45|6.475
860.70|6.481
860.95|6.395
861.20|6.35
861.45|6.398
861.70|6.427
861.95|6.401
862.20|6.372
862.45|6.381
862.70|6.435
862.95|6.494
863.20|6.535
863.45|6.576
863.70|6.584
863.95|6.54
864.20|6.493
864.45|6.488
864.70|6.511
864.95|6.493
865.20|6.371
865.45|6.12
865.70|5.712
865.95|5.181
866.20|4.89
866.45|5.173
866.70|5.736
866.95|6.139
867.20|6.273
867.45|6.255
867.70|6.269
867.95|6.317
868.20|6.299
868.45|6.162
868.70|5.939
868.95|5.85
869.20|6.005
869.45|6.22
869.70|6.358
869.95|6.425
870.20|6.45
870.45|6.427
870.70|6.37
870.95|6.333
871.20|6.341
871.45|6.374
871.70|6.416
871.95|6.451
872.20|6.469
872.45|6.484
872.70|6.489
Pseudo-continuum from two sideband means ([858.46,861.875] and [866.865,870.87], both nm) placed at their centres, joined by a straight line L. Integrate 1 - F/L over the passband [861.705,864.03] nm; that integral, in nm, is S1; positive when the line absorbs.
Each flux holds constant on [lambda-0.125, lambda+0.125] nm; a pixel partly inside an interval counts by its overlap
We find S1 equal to -0.03 nm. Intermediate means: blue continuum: 6.47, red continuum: 6.24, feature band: 6.48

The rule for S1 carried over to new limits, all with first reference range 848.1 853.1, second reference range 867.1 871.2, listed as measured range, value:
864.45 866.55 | 0.14 nm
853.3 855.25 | 0.23 nm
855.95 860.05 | -0.14 nm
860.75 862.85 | -0.04 nm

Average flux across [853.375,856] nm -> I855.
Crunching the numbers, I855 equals 5.79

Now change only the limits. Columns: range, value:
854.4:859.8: 6.38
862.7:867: 6.13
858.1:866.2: 6.37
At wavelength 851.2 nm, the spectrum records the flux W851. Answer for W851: 6.308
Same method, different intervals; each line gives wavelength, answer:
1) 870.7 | 6.37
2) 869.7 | 6.358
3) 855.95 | 6.531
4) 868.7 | 5.939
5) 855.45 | 6.415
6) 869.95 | 6.425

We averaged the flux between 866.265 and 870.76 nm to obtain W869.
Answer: 6.13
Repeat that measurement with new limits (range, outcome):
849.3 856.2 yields 6.08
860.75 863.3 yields 6.42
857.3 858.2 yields 6.44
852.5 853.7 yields 6.22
